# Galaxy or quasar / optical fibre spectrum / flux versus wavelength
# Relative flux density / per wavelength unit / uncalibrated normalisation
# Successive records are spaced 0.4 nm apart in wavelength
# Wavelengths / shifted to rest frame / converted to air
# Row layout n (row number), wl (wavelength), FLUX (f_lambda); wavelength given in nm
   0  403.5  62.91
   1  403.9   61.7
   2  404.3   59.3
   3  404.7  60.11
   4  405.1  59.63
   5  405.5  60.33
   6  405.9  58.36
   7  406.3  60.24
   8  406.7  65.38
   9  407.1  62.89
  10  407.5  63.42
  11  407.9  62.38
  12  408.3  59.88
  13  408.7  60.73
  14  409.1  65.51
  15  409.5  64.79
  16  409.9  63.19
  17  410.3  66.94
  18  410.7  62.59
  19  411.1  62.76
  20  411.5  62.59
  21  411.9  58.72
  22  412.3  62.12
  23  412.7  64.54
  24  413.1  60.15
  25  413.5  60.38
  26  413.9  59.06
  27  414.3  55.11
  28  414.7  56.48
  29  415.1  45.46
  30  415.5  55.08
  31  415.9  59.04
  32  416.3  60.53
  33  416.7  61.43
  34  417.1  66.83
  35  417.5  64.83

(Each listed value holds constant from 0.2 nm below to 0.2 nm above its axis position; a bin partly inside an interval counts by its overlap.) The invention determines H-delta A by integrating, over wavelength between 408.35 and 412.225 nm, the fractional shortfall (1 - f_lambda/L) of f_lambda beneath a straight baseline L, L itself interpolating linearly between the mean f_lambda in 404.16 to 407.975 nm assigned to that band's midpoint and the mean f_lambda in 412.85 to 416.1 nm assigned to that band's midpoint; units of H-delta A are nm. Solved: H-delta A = -0.27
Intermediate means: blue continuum 61.2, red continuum 56.5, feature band 62.9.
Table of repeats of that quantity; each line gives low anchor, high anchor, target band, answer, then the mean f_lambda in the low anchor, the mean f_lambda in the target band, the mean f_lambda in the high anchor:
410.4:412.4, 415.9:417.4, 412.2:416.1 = 0.291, 62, 57.6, 62.5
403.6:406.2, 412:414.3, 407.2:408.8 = -0.040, 60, 61.7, 60.6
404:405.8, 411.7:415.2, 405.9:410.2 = -0.248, 59.9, 62.7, 58.4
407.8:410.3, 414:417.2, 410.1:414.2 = -0.100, 63.1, 61.8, 57.3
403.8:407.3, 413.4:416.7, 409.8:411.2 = -0.128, 60.9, 64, 56.6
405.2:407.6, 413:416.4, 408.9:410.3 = -0.121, 61.6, 64.8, 56.6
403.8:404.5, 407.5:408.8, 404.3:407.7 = -0.020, 60.3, 61.2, 61.4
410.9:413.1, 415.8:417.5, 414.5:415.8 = 0.197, 62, 52.9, 62.5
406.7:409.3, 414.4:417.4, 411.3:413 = -0.047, 62.7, 61.9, 58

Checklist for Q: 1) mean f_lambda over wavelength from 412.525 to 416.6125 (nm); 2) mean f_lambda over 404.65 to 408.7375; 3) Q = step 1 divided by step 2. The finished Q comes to 0.9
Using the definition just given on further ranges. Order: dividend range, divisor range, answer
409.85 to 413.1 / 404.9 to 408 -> 1.02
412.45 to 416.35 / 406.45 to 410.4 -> 0.91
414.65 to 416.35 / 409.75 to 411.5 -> 0.86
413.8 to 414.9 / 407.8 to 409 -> 0.93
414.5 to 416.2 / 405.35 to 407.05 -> 0.89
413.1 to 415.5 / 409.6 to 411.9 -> 0.88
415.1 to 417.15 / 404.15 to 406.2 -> 0.98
